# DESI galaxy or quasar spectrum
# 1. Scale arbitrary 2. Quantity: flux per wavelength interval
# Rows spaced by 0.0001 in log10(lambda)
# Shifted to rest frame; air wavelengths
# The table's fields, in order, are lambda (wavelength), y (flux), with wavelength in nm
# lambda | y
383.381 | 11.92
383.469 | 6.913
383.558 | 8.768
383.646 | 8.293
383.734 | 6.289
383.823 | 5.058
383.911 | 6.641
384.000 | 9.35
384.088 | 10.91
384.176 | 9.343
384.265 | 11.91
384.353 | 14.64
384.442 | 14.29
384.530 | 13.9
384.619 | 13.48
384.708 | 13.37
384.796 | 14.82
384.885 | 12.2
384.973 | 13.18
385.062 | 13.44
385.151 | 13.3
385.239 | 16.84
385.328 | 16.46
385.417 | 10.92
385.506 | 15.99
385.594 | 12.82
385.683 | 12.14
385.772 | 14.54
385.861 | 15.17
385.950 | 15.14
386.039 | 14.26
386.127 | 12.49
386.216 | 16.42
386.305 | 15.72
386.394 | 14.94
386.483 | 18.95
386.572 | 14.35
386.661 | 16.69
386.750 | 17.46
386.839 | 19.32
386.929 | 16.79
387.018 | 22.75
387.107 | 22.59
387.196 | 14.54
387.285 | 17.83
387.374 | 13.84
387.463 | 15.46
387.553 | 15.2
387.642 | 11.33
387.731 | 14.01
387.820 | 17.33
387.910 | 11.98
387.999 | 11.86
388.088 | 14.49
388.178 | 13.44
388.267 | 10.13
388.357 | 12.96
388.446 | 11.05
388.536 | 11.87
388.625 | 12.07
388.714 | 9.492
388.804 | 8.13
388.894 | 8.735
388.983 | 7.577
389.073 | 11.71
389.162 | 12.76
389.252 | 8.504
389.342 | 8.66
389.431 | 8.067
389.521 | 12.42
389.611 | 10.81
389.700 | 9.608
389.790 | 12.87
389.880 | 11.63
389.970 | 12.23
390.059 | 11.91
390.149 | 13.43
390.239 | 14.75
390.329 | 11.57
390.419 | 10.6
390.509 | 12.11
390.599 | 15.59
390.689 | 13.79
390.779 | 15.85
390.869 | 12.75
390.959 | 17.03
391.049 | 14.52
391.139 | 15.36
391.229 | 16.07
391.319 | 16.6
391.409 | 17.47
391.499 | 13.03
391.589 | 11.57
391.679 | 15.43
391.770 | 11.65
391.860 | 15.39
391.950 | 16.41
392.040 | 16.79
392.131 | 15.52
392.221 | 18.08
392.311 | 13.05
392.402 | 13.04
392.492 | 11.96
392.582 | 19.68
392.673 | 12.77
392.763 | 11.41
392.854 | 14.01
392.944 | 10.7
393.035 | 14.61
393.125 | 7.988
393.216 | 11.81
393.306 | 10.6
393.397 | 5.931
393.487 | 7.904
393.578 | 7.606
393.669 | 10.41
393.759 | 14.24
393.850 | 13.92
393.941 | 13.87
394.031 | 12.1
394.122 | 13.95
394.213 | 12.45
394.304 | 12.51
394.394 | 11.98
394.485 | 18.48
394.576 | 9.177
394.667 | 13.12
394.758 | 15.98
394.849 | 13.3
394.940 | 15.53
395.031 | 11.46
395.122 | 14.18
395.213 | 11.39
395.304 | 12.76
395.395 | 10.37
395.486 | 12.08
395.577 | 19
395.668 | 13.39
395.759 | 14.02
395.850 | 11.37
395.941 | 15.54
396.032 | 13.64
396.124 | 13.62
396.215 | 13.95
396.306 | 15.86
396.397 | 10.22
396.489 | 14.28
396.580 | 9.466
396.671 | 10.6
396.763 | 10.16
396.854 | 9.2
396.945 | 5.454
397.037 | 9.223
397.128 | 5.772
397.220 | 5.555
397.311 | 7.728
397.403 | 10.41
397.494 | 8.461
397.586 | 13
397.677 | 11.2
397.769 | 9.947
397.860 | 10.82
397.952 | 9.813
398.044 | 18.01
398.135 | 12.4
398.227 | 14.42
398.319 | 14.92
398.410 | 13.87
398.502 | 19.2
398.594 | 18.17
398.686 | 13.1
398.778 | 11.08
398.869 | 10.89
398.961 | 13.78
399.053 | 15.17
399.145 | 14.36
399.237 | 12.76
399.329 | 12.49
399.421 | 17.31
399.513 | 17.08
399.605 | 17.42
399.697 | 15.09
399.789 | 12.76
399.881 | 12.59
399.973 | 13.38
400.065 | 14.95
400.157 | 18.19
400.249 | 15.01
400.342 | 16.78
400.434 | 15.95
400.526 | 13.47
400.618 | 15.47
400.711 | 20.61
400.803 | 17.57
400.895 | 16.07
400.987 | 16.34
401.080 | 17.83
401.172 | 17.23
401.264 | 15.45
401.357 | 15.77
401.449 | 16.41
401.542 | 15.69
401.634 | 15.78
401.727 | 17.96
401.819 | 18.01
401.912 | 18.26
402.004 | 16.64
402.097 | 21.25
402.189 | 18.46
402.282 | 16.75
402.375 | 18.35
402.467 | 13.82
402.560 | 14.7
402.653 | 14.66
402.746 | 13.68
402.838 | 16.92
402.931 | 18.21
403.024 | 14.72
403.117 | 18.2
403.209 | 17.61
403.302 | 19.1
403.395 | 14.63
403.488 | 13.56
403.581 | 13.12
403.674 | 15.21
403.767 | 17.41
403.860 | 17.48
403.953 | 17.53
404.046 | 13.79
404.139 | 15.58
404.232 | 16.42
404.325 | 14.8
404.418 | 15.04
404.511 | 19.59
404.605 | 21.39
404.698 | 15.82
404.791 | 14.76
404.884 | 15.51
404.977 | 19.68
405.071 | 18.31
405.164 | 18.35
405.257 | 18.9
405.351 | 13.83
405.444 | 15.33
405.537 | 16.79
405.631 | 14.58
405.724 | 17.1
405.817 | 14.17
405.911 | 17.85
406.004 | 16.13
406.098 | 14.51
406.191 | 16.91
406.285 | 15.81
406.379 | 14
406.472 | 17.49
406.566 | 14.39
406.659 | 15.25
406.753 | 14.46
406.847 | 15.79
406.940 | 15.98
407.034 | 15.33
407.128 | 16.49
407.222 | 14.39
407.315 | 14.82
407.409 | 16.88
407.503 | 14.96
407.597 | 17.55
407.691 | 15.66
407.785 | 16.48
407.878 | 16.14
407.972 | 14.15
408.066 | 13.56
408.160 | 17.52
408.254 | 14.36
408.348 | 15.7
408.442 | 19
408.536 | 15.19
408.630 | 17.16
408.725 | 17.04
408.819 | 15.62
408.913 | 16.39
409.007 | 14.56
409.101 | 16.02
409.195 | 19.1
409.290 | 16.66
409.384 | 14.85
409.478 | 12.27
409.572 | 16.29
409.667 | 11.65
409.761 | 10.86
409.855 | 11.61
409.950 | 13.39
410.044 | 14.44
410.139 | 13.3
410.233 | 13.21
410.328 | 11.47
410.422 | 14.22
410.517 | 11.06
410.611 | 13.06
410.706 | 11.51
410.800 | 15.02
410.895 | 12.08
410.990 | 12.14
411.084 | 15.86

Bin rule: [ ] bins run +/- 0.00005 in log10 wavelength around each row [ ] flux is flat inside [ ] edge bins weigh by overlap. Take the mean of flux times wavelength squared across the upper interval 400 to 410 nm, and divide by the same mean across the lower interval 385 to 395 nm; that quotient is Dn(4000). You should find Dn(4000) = 1.28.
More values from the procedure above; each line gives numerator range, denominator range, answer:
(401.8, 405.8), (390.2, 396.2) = 1.30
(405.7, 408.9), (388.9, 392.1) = 1.32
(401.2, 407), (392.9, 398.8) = 1.41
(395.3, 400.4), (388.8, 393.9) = 1.06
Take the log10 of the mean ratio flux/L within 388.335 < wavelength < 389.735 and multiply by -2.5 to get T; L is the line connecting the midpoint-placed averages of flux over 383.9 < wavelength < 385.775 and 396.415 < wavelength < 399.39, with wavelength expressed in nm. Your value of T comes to 0.23 mag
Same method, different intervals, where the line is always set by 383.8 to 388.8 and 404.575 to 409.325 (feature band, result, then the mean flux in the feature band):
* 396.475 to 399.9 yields 0.23 mag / 12.3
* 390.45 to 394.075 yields 0.09 mag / 13.5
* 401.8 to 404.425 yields -0.04 mag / 16.3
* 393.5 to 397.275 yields 0.22 mag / 12.2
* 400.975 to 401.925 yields -0.08 mag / 16.7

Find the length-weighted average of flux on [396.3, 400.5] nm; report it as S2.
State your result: 12.8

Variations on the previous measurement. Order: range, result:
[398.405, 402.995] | 15.9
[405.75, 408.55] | 15.7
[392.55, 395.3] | 12.4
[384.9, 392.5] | 13.8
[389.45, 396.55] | 13.2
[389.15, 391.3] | 12.7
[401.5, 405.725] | 16.6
